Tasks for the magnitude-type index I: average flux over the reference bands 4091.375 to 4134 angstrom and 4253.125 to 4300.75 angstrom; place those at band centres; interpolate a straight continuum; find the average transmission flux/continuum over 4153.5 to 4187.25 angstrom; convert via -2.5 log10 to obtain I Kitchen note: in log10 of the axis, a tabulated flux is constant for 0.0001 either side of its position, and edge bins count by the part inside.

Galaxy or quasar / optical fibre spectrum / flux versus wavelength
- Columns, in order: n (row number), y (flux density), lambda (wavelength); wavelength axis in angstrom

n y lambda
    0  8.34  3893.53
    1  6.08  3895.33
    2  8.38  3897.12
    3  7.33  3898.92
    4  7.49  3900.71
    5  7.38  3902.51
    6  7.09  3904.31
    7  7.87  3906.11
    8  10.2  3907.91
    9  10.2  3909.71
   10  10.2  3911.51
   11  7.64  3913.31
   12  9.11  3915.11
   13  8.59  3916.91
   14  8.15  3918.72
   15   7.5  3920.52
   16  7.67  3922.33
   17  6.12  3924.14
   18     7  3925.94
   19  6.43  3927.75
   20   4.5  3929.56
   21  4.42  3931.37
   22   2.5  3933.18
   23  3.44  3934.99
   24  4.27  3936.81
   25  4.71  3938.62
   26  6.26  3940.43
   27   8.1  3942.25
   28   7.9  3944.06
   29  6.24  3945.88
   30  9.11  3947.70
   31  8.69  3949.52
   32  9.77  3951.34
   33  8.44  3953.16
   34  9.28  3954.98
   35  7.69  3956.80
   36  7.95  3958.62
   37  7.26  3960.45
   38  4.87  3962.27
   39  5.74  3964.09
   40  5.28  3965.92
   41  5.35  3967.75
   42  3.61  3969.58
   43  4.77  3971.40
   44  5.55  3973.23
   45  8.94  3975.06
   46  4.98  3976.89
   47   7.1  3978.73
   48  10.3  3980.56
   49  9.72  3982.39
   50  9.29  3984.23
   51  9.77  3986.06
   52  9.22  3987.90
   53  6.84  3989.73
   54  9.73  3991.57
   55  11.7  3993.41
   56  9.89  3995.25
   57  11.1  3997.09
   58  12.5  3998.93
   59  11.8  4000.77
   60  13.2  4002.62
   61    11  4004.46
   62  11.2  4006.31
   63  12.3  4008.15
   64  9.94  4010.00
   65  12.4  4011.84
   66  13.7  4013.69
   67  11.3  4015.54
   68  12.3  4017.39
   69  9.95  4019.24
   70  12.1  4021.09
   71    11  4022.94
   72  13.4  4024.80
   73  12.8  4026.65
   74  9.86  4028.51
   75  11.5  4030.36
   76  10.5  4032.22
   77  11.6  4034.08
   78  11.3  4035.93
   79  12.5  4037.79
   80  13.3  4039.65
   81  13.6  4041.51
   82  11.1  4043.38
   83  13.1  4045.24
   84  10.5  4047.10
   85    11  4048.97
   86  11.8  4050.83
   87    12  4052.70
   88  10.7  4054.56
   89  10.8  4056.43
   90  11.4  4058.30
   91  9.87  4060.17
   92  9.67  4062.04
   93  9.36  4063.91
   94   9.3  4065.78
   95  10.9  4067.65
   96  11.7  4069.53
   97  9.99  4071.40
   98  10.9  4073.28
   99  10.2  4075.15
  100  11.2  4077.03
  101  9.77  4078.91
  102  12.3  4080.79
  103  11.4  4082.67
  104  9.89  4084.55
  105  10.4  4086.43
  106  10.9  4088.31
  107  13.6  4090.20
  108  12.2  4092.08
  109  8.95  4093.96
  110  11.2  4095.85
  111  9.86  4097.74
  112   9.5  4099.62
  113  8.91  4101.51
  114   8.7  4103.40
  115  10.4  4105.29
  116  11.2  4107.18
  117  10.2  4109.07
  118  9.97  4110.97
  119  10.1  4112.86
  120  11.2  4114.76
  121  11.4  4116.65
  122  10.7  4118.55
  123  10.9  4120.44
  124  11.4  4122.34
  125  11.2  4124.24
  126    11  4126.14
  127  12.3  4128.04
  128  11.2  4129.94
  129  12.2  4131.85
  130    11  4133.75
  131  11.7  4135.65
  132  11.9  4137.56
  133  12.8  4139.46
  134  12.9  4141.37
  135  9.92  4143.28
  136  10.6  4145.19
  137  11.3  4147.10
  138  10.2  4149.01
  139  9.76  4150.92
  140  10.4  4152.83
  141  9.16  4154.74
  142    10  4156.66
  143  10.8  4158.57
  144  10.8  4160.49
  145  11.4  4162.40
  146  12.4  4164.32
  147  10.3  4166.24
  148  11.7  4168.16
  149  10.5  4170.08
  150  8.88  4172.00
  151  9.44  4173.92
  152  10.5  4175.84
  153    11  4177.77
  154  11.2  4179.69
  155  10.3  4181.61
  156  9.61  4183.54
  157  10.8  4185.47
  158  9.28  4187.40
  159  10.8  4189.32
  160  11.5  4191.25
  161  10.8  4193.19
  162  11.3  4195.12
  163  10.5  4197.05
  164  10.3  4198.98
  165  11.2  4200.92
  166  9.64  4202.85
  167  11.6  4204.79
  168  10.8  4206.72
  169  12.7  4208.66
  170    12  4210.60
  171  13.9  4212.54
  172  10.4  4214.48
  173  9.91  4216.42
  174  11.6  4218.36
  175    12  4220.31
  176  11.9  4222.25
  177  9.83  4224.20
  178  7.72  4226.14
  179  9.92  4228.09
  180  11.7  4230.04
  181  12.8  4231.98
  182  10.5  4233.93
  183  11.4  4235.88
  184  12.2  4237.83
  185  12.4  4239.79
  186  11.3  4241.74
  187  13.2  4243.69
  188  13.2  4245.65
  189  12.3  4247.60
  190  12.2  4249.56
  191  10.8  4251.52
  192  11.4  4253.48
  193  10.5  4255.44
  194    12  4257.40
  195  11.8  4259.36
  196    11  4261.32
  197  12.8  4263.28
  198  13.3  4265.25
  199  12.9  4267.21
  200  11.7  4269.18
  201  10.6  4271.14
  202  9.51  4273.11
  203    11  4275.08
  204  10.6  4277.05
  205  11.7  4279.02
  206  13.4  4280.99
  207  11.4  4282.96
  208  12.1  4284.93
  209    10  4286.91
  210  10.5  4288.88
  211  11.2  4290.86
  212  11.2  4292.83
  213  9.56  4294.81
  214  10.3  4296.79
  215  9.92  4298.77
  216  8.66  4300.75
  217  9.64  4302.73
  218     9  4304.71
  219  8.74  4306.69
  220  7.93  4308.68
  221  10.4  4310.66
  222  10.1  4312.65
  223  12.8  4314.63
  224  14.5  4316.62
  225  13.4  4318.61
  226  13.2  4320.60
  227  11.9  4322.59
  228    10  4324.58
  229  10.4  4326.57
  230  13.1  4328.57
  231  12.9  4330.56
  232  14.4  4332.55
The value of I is 0.04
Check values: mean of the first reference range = 10.7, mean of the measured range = 10.5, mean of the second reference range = 11.2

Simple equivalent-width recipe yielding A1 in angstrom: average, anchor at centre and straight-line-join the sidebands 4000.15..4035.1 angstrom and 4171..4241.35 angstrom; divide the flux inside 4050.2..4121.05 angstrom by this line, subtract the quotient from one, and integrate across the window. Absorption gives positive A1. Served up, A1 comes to 4.9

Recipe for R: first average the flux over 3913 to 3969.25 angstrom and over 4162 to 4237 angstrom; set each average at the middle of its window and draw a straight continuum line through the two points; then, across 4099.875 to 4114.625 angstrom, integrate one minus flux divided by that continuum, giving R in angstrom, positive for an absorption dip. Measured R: -0.9 angstrom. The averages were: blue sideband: 6.73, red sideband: 10.9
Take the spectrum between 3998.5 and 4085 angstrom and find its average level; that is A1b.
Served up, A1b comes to 11.4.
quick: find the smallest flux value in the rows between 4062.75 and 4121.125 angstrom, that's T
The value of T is 8.7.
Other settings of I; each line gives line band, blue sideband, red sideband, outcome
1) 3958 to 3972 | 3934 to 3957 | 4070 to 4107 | 0.34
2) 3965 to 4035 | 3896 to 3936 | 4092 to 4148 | -0.13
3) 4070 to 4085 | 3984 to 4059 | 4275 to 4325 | 0.05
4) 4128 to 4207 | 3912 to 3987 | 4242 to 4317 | -0.12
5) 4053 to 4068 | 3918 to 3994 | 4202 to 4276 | -0.19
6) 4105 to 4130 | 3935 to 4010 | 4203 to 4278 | -0.10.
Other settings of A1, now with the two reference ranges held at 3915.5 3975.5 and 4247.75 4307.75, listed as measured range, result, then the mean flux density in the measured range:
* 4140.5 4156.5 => -2.12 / 10.5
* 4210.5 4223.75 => -1.82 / 11.6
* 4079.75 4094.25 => -4.90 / 11.3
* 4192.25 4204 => -0.84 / 10.6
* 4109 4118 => -1.86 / 10.6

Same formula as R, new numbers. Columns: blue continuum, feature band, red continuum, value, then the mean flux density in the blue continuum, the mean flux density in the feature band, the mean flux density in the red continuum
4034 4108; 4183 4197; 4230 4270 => 1.22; 10.9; 10.6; 12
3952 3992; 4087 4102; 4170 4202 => -2.57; 7.34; 10.7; 10.5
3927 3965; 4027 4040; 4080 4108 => -3.66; 6.56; 11.5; 10.6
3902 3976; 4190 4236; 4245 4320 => -3.41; 6.96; 11.1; 11.2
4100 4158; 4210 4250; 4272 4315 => -3.68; 10.8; 11.5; 10.4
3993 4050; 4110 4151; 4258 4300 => 1.17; 11.7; 11.2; 11.3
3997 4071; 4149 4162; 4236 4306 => 1.33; 11.5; 10.2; 11.3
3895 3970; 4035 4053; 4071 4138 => -4.77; 7.07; 12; 10.8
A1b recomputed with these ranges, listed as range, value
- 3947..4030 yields 9.42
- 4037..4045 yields 12.7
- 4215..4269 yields 11.6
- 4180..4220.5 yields 11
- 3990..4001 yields 10.8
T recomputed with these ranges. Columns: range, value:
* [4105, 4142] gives 9.97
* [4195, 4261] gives 7.72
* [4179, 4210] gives 9.28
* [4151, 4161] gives 9.16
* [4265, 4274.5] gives 9.51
